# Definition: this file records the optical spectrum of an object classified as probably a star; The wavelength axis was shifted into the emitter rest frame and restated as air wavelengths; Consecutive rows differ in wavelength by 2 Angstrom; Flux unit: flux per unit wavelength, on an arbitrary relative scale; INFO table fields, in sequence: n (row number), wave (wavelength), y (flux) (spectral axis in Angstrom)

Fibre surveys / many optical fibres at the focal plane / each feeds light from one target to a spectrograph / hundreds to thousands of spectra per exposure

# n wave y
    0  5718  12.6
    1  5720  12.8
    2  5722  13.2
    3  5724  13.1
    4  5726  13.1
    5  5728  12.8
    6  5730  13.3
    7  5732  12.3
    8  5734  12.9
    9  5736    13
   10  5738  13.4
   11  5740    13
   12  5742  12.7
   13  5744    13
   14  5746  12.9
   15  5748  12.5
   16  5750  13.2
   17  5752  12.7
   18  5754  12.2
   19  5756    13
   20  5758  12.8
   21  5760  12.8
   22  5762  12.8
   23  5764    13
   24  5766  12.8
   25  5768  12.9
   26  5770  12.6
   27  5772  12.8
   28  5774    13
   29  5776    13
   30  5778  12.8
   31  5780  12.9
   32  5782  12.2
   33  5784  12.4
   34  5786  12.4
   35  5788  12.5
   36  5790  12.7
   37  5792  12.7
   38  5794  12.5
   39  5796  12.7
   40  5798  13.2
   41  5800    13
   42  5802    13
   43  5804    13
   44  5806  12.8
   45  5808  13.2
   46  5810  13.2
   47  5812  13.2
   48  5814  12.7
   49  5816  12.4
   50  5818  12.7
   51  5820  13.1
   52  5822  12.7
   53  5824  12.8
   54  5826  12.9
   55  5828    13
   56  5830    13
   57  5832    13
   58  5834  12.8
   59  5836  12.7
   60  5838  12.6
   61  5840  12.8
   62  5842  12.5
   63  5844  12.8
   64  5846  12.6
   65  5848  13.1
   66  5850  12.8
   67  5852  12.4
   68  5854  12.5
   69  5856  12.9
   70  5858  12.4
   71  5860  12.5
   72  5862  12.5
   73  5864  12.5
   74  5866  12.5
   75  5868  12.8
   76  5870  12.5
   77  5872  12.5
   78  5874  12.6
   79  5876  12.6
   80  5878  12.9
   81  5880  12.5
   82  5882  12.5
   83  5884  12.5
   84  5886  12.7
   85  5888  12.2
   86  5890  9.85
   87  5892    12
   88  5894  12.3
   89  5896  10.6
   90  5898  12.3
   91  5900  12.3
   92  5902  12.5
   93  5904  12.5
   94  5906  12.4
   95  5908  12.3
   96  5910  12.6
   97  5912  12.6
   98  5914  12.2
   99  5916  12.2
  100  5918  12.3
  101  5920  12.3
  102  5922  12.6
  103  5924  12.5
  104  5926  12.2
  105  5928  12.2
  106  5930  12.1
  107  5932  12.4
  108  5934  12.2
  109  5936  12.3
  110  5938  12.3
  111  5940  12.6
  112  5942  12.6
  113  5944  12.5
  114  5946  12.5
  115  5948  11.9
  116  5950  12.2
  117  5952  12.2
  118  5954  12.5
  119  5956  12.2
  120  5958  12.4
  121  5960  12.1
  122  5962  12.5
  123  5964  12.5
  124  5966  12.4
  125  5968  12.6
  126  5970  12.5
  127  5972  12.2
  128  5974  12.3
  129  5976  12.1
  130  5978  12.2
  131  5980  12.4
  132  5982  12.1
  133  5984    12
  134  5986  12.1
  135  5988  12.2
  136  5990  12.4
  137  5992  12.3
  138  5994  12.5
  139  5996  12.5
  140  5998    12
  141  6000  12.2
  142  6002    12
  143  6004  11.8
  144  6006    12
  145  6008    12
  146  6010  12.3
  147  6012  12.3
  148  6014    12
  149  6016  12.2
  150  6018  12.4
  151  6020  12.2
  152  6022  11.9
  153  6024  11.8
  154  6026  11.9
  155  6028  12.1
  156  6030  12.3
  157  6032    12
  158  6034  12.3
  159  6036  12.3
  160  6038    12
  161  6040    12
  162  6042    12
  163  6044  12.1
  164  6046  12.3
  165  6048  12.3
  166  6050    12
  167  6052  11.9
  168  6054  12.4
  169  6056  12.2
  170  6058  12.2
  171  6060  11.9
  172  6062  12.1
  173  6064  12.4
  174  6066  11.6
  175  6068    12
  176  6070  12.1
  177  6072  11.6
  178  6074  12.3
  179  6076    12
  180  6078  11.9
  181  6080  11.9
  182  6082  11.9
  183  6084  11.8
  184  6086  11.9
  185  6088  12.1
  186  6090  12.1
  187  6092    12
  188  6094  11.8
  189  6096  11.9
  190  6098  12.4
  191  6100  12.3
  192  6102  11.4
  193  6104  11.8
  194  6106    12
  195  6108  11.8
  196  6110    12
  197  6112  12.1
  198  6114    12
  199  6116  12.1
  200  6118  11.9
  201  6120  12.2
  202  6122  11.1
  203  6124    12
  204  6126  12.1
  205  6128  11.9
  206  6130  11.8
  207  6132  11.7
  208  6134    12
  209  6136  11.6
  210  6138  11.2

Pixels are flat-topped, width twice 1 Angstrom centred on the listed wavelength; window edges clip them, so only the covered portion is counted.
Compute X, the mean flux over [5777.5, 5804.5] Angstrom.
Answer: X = 12.7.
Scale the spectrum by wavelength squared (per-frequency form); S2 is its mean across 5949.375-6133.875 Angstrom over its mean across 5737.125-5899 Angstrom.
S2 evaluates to 1.0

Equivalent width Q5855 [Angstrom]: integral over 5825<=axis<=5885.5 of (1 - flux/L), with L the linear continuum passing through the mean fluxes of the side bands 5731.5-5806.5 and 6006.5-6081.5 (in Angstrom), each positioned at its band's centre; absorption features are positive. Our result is -0.5 Angstrom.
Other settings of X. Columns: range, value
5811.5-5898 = 12.5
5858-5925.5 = 12.3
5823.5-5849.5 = 12.8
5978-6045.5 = 12.1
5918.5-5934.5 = 12.3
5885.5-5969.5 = 12.3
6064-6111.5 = 12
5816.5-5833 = 12.9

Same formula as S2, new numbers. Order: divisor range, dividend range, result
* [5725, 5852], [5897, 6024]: 1.02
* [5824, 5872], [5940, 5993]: 1.01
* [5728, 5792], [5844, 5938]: 1.01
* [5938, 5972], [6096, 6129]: 1.02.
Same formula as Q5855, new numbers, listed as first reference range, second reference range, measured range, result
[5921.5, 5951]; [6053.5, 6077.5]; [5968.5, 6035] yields 0.1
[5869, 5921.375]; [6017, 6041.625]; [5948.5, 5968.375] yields -0.3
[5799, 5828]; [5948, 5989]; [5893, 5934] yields 0.8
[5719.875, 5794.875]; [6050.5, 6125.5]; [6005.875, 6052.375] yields 0.0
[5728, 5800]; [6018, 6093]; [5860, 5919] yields 0.8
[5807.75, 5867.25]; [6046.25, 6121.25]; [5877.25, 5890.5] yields 0.4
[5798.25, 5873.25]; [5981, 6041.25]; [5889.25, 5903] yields 0.9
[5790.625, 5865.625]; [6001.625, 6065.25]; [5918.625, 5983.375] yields 0.3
